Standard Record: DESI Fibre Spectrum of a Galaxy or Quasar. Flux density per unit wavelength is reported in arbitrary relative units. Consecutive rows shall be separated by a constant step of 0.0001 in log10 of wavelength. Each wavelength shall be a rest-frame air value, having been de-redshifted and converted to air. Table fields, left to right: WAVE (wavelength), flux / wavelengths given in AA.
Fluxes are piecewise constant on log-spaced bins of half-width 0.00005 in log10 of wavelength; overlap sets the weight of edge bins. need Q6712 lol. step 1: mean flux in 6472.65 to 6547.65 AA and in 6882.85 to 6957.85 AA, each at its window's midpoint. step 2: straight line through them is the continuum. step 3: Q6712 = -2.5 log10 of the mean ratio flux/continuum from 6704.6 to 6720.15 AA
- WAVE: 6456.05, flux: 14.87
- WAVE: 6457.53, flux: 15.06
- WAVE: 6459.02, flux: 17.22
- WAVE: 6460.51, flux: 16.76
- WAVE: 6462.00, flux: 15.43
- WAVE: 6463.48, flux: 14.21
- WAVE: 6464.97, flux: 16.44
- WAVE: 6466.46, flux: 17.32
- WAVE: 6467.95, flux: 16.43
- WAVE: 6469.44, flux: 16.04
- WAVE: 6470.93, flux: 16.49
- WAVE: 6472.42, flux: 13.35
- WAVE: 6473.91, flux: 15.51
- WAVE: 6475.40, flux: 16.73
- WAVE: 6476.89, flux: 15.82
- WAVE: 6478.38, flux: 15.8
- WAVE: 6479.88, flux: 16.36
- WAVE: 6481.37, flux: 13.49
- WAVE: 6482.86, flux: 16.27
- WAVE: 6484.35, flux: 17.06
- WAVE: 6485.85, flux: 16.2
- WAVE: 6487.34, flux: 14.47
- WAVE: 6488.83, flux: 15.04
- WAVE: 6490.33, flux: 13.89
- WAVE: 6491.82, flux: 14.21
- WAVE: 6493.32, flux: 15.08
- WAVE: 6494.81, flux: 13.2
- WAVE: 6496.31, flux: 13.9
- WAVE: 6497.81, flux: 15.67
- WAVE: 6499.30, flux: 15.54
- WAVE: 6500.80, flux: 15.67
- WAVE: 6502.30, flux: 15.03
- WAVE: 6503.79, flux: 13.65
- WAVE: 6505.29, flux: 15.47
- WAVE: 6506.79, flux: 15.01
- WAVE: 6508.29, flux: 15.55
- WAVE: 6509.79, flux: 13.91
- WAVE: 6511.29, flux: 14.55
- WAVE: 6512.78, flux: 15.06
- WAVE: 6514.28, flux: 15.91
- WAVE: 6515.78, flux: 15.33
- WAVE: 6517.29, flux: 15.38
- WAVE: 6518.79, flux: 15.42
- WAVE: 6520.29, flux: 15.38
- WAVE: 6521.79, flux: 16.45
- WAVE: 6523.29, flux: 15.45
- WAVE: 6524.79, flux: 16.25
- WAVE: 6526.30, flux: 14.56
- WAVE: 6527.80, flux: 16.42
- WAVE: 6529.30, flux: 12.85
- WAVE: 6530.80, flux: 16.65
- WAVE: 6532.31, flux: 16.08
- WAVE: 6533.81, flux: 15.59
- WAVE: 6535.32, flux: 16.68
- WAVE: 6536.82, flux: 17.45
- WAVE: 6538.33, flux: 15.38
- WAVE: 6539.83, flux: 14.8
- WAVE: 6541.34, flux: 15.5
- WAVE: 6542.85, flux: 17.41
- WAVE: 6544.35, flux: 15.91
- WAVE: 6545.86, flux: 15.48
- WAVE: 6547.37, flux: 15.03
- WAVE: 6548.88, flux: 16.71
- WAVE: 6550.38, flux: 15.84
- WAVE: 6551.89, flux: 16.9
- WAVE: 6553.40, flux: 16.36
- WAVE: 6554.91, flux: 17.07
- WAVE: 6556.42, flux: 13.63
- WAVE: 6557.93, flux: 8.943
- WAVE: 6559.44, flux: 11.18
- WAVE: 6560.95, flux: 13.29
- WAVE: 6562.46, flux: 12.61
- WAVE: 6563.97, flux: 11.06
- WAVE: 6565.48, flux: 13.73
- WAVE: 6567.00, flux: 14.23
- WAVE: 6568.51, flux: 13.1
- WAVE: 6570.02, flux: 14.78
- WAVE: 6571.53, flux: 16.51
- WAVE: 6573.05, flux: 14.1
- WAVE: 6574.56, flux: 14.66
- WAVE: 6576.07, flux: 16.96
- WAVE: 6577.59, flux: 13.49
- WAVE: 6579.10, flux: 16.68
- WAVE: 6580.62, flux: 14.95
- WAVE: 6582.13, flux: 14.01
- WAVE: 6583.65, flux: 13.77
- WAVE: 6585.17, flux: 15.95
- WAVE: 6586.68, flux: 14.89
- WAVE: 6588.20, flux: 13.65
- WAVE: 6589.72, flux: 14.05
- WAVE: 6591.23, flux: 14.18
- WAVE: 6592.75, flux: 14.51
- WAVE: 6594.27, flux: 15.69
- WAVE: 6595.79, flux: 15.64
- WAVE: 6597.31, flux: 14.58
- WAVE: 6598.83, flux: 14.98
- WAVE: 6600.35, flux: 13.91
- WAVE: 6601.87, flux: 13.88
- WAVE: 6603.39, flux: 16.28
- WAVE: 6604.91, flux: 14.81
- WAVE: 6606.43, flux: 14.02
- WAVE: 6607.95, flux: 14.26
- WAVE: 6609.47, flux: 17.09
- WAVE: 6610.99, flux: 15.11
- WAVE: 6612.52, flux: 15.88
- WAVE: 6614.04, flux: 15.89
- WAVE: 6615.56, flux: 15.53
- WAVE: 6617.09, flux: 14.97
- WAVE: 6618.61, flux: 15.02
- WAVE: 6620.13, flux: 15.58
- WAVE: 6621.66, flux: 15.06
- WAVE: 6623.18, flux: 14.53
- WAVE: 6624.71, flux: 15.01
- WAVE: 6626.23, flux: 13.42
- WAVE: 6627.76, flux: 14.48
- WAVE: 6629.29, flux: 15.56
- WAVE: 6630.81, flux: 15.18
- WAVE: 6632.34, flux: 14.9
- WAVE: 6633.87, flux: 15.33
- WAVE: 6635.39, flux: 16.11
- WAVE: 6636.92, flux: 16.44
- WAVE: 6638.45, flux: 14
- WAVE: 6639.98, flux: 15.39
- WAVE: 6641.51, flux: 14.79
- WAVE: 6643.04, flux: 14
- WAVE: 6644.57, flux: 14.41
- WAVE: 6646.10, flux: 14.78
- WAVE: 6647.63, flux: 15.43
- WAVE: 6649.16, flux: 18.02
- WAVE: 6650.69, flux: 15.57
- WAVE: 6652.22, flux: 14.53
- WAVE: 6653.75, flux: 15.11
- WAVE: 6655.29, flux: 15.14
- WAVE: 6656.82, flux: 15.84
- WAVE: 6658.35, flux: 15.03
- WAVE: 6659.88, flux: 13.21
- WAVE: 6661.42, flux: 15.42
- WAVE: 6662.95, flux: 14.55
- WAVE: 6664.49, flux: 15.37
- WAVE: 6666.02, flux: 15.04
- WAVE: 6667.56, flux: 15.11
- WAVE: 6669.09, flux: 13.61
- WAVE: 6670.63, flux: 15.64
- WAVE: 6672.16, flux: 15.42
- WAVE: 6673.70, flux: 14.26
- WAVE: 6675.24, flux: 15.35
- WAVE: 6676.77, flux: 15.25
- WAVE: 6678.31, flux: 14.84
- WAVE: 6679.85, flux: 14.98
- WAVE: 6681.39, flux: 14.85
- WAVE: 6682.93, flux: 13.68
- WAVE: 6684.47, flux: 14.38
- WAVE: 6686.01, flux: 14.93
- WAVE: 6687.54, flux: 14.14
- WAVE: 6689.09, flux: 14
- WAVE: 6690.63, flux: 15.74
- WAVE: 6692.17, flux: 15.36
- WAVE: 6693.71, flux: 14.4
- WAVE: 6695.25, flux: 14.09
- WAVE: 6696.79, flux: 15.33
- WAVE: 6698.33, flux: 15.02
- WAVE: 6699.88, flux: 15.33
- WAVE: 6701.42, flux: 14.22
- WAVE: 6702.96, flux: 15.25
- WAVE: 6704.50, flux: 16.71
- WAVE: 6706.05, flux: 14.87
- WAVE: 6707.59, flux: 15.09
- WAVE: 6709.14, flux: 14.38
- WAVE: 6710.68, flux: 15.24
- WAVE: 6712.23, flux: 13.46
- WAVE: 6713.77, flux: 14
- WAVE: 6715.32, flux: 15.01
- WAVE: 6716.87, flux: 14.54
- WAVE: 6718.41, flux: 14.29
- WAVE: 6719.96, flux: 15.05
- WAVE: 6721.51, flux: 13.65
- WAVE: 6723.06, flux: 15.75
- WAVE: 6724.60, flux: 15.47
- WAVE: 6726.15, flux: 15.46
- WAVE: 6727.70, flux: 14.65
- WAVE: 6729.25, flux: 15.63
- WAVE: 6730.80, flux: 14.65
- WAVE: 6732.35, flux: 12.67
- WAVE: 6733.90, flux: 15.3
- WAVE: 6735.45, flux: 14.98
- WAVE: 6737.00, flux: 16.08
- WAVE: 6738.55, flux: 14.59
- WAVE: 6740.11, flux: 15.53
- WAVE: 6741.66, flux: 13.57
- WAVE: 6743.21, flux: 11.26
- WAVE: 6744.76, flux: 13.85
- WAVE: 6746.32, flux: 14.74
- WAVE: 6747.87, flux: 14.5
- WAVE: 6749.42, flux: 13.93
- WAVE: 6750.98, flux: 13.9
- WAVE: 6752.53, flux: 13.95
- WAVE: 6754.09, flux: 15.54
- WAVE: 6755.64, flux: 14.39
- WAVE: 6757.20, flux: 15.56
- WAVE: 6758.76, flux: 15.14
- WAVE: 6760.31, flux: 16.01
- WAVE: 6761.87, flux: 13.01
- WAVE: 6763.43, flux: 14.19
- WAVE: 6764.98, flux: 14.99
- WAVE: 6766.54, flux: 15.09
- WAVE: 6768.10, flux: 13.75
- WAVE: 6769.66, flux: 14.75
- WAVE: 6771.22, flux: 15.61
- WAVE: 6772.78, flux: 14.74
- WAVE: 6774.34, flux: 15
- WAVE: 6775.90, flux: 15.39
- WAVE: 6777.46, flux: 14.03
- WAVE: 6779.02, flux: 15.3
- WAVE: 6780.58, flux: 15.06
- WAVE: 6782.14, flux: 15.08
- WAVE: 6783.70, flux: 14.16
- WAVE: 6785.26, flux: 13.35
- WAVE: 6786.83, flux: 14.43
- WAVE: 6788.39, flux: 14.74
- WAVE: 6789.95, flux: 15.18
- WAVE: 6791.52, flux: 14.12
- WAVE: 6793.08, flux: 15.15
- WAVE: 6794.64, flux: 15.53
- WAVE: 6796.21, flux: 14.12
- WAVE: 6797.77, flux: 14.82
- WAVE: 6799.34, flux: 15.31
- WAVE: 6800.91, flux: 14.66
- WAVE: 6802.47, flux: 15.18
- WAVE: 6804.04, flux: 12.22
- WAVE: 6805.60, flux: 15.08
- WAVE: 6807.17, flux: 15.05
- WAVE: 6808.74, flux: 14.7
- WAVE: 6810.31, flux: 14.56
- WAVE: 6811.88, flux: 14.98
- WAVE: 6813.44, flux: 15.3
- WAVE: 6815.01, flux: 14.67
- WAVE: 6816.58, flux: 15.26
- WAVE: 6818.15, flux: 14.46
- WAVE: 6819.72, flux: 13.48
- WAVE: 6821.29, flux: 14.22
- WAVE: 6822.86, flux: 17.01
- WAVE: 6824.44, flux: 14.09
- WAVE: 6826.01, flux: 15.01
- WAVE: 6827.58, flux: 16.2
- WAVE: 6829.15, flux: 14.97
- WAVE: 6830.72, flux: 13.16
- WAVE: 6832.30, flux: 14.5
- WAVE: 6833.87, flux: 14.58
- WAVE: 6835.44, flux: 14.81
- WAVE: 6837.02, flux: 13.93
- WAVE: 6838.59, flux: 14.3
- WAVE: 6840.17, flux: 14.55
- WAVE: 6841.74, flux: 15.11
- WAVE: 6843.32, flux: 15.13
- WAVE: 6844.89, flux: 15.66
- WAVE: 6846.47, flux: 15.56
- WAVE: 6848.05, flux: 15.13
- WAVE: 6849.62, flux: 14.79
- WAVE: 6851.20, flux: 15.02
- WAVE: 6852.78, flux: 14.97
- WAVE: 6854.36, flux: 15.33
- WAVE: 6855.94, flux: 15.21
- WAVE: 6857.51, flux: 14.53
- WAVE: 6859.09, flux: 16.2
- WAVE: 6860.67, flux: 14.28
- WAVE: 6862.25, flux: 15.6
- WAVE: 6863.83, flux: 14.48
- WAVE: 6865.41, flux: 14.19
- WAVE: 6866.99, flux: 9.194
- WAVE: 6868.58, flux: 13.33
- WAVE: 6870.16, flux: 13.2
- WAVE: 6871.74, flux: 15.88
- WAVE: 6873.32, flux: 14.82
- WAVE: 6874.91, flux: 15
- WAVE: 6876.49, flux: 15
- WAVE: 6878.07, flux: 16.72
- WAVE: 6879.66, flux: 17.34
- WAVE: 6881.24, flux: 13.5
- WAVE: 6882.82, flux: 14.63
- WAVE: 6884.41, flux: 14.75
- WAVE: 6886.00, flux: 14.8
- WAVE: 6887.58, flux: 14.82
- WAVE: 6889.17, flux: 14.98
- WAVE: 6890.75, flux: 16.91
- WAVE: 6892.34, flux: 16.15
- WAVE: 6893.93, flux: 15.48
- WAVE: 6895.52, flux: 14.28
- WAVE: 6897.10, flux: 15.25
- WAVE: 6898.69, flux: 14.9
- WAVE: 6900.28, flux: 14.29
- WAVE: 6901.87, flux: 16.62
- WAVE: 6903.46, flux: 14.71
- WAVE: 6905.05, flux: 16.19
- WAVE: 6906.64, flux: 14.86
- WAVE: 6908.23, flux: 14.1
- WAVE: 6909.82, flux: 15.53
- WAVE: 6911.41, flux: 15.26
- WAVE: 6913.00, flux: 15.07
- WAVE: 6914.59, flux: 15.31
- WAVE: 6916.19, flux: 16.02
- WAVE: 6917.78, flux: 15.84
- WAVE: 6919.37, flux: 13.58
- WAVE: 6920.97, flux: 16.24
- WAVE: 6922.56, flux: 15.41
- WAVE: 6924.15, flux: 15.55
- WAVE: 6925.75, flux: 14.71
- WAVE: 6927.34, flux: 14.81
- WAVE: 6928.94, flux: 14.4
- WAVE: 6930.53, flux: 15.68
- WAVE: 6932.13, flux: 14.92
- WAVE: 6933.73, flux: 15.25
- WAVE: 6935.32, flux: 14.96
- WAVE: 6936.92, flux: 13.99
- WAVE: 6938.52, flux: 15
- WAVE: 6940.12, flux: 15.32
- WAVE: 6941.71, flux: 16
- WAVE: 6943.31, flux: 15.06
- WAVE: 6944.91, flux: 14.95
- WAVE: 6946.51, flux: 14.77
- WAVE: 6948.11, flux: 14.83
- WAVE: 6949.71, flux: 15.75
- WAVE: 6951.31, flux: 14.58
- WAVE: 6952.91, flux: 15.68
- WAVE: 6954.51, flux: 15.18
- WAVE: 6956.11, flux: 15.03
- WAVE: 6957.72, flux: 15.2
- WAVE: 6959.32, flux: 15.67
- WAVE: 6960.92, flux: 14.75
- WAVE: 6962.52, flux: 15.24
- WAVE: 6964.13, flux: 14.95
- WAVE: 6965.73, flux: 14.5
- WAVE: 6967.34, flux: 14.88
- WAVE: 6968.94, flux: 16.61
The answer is 0.044 mag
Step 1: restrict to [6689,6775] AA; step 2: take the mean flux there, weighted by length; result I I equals 14.7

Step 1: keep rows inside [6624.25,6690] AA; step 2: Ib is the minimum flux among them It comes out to 13.21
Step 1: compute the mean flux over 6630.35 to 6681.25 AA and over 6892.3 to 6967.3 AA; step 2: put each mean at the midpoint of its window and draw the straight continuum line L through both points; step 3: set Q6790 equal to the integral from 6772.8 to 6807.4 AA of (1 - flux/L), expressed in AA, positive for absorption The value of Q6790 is 1.0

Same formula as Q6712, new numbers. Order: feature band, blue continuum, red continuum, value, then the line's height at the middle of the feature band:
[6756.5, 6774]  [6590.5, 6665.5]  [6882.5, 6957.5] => 0.02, 15.1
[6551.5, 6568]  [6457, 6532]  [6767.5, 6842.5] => 0.13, 15.2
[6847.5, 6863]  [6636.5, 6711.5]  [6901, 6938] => 0.00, 15.1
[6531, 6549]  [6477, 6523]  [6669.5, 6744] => -0.06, 15.1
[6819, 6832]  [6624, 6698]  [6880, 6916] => 0.02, 15.1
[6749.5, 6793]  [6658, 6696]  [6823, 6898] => 0.01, 14.8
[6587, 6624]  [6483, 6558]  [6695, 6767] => 0.01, 15.1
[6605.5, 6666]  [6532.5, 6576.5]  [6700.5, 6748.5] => -0.03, 14.8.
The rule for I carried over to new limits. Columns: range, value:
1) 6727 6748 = 14.4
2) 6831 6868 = 14.6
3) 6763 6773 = 14.8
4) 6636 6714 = 14.9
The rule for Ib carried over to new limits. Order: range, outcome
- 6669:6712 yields 13.61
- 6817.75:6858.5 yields 13.16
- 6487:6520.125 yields 13.2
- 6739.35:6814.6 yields 11.26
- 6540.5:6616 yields 8.943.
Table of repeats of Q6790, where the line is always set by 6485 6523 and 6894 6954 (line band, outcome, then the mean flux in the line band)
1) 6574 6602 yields 0.5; 14.8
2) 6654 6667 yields 0.1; 15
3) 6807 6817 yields 0.1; 14.9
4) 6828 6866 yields 0.7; 14.9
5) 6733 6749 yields 0.7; 14.4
